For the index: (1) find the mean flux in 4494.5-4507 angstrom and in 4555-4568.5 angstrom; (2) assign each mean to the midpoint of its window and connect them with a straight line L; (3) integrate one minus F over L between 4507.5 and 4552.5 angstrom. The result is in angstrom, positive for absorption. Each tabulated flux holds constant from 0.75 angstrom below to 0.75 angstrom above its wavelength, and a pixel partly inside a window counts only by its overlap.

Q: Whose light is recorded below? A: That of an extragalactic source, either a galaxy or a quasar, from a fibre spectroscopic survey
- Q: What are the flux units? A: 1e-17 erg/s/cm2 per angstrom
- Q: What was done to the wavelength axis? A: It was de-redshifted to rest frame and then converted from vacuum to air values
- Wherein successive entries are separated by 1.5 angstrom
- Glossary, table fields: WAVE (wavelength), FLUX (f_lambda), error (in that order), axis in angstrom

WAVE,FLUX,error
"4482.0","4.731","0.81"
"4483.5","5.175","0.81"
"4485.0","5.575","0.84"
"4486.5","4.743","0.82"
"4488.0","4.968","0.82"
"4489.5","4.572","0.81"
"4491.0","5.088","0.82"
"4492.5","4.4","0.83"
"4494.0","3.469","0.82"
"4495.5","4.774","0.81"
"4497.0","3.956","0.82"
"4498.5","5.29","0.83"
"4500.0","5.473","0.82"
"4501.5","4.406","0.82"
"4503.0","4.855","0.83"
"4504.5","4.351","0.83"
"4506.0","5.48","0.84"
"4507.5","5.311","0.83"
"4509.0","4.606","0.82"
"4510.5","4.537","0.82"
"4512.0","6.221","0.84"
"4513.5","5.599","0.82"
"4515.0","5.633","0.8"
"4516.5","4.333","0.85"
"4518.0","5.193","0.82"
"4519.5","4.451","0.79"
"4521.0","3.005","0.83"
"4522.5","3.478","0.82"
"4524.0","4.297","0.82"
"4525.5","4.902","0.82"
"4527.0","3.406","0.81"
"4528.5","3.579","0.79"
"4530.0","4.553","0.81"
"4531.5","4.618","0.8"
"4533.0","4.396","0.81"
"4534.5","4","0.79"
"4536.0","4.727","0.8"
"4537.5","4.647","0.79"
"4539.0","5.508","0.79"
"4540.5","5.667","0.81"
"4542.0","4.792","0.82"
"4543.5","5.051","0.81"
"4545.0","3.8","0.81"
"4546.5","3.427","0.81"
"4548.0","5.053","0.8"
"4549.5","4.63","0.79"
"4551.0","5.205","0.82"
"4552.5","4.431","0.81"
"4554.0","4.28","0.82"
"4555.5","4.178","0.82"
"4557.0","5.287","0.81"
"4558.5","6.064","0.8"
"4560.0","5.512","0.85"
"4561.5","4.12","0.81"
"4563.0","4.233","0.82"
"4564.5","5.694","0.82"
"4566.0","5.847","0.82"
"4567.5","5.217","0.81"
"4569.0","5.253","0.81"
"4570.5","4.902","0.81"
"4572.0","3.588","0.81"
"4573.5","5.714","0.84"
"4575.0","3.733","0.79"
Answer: 3.3 angstrom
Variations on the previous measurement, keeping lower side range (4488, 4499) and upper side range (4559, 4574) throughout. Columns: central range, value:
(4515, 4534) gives 1.97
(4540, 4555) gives 0.85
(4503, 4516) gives -1.54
